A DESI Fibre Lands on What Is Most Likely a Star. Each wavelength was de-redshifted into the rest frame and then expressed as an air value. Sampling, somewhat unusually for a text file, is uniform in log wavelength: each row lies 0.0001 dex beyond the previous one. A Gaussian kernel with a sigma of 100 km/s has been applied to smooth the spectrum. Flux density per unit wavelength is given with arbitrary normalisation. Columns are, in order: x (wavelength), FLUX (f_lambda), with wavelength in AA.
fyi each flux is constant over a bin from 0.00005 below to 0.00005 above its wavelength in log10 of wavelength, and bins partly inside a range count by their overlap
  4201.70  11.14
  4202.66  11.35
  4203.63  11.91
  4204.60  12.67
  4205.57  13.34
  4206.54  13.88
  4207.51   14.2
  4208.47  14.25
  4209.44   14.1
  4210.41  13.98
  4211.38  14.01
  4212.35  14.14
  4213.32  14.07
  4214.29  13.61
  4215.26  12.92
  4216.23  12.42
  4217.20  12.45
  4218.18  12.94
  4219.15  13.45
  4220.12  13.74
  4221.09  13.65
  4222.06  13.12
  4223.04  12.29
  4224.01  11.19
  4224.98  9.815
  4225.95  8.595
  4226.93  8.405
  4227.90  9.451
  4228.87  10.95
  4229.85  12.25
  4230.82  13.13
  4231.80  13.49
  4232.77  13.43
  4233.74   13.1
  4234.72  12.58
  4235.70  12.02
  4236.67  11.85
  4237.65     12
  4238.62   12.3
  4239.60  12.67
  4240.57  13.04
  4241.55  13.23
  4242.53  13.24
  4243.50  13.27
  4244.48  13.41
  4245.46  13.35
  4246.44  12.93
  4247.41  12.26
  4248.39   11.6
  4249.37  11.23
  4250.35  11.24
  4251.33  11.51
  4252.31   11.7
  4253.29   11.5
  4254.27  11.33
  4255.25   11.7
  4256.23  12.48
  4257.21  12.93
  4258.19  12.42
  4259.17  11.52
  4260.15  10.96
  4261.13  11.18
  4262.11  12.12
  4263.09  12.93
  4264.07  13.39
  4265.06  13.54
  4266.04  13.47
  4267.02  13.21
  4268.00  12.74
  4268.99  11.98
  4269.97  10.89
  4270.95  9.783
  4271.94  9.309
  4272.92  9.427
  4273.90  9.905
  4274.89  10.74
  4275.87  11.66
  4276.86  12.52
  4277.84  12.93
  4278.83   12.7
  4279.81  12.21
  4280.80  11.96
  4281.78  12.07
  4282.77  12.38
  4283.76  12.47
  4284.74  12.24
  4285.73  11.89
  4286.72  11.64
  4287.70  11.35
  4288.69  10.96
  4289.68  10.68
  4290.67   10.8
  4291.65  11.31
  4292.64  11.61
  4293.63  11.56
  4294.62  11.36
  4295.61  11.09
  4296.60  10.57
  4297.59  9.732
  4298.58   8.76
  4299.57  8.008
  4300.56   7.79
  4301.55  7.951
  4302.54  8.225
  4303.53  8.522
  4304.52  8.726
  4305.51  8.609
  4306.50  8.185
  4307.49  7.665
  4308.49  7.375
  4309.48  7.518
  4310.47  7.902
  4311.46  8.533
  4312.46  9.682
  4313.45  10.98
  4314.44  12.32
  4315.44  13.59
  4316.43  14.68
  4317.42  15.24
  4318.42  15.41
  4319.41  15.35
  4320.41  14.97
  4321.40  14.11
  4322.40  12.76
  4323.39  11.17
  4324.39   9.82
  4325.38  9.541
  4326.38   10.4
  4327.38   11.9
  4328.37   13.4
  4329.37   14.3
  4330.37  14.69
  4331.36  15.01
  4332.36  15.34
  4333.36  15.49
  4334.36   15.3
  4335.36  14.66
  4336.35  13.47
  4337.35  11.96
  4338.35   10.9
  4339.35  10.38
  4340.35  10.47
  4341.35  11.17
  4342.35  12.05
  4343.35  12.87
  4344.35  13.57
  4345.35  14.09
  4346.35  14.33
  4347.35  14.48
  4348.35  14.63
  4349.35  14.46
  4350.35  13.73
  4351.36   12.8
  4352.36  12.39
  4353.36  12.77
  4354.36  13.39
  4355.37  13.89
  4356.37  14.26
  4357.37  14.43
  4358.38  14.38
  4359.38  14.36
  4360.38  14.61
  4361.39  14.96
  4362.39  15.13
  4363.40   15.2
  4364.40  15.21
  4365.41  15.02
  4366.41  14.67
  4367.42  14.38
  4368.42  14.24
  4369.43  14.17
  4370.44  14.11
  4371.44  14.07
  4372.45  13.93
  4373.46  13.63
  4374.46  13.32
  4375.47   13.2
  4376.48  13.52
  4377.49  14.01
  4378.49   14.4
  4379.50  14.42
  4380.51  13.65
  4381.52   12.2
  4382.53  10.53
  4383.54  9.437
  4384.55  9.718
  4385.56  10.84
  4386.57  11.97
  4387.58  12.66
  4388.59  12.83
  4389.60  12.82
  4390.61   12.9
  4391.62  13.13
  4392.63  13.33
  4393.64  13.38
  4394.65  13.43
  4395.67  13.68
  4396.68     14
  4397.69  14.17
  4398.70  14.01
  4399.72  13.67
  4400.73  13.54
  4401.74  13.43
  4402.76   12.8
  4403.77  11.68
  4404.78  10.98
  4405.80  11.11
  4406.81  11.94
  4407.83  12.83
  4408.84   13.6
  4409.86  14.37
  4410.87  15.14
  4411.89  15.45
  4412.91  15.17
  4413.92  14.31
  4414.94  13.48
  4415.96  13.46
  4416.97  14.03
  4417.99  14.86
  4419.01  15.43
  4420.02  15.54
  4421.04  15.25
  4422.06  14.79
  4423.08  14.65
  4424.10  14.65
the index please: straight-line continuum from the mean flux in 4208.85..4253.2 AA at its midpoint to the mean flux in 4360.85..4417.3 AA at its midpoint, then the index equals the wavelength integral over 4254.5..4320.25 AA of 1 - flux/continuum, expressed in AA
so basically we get 8.3 AA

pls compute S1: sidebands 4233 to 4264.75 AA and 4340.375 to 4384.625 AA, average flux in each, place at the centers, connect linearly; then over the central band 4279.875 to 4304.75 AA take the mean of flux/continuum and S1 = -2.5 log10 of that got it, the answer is 0.21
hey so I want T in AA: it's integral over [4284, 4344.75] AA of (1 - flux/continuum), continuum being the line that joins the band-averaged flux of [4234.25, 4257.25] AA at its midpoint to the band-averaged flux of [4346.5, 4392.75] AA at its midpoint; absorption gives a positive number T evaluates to 7.3 AA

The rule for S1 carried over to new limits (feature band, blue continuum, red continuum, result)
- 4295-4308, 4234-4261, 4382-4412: 0.38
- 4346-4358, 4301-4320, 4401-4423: -0.17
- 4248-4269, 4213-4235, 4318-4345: 0.03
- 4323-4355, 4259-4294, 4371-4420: -0.04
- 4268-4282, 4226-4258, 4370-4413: 0.09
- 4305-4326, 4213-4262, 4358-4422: 0.15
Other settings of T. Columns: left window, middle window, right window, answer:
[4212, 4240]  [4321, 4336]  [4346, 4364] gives 0.6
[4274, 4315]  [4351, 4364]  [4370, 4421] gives -2.0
